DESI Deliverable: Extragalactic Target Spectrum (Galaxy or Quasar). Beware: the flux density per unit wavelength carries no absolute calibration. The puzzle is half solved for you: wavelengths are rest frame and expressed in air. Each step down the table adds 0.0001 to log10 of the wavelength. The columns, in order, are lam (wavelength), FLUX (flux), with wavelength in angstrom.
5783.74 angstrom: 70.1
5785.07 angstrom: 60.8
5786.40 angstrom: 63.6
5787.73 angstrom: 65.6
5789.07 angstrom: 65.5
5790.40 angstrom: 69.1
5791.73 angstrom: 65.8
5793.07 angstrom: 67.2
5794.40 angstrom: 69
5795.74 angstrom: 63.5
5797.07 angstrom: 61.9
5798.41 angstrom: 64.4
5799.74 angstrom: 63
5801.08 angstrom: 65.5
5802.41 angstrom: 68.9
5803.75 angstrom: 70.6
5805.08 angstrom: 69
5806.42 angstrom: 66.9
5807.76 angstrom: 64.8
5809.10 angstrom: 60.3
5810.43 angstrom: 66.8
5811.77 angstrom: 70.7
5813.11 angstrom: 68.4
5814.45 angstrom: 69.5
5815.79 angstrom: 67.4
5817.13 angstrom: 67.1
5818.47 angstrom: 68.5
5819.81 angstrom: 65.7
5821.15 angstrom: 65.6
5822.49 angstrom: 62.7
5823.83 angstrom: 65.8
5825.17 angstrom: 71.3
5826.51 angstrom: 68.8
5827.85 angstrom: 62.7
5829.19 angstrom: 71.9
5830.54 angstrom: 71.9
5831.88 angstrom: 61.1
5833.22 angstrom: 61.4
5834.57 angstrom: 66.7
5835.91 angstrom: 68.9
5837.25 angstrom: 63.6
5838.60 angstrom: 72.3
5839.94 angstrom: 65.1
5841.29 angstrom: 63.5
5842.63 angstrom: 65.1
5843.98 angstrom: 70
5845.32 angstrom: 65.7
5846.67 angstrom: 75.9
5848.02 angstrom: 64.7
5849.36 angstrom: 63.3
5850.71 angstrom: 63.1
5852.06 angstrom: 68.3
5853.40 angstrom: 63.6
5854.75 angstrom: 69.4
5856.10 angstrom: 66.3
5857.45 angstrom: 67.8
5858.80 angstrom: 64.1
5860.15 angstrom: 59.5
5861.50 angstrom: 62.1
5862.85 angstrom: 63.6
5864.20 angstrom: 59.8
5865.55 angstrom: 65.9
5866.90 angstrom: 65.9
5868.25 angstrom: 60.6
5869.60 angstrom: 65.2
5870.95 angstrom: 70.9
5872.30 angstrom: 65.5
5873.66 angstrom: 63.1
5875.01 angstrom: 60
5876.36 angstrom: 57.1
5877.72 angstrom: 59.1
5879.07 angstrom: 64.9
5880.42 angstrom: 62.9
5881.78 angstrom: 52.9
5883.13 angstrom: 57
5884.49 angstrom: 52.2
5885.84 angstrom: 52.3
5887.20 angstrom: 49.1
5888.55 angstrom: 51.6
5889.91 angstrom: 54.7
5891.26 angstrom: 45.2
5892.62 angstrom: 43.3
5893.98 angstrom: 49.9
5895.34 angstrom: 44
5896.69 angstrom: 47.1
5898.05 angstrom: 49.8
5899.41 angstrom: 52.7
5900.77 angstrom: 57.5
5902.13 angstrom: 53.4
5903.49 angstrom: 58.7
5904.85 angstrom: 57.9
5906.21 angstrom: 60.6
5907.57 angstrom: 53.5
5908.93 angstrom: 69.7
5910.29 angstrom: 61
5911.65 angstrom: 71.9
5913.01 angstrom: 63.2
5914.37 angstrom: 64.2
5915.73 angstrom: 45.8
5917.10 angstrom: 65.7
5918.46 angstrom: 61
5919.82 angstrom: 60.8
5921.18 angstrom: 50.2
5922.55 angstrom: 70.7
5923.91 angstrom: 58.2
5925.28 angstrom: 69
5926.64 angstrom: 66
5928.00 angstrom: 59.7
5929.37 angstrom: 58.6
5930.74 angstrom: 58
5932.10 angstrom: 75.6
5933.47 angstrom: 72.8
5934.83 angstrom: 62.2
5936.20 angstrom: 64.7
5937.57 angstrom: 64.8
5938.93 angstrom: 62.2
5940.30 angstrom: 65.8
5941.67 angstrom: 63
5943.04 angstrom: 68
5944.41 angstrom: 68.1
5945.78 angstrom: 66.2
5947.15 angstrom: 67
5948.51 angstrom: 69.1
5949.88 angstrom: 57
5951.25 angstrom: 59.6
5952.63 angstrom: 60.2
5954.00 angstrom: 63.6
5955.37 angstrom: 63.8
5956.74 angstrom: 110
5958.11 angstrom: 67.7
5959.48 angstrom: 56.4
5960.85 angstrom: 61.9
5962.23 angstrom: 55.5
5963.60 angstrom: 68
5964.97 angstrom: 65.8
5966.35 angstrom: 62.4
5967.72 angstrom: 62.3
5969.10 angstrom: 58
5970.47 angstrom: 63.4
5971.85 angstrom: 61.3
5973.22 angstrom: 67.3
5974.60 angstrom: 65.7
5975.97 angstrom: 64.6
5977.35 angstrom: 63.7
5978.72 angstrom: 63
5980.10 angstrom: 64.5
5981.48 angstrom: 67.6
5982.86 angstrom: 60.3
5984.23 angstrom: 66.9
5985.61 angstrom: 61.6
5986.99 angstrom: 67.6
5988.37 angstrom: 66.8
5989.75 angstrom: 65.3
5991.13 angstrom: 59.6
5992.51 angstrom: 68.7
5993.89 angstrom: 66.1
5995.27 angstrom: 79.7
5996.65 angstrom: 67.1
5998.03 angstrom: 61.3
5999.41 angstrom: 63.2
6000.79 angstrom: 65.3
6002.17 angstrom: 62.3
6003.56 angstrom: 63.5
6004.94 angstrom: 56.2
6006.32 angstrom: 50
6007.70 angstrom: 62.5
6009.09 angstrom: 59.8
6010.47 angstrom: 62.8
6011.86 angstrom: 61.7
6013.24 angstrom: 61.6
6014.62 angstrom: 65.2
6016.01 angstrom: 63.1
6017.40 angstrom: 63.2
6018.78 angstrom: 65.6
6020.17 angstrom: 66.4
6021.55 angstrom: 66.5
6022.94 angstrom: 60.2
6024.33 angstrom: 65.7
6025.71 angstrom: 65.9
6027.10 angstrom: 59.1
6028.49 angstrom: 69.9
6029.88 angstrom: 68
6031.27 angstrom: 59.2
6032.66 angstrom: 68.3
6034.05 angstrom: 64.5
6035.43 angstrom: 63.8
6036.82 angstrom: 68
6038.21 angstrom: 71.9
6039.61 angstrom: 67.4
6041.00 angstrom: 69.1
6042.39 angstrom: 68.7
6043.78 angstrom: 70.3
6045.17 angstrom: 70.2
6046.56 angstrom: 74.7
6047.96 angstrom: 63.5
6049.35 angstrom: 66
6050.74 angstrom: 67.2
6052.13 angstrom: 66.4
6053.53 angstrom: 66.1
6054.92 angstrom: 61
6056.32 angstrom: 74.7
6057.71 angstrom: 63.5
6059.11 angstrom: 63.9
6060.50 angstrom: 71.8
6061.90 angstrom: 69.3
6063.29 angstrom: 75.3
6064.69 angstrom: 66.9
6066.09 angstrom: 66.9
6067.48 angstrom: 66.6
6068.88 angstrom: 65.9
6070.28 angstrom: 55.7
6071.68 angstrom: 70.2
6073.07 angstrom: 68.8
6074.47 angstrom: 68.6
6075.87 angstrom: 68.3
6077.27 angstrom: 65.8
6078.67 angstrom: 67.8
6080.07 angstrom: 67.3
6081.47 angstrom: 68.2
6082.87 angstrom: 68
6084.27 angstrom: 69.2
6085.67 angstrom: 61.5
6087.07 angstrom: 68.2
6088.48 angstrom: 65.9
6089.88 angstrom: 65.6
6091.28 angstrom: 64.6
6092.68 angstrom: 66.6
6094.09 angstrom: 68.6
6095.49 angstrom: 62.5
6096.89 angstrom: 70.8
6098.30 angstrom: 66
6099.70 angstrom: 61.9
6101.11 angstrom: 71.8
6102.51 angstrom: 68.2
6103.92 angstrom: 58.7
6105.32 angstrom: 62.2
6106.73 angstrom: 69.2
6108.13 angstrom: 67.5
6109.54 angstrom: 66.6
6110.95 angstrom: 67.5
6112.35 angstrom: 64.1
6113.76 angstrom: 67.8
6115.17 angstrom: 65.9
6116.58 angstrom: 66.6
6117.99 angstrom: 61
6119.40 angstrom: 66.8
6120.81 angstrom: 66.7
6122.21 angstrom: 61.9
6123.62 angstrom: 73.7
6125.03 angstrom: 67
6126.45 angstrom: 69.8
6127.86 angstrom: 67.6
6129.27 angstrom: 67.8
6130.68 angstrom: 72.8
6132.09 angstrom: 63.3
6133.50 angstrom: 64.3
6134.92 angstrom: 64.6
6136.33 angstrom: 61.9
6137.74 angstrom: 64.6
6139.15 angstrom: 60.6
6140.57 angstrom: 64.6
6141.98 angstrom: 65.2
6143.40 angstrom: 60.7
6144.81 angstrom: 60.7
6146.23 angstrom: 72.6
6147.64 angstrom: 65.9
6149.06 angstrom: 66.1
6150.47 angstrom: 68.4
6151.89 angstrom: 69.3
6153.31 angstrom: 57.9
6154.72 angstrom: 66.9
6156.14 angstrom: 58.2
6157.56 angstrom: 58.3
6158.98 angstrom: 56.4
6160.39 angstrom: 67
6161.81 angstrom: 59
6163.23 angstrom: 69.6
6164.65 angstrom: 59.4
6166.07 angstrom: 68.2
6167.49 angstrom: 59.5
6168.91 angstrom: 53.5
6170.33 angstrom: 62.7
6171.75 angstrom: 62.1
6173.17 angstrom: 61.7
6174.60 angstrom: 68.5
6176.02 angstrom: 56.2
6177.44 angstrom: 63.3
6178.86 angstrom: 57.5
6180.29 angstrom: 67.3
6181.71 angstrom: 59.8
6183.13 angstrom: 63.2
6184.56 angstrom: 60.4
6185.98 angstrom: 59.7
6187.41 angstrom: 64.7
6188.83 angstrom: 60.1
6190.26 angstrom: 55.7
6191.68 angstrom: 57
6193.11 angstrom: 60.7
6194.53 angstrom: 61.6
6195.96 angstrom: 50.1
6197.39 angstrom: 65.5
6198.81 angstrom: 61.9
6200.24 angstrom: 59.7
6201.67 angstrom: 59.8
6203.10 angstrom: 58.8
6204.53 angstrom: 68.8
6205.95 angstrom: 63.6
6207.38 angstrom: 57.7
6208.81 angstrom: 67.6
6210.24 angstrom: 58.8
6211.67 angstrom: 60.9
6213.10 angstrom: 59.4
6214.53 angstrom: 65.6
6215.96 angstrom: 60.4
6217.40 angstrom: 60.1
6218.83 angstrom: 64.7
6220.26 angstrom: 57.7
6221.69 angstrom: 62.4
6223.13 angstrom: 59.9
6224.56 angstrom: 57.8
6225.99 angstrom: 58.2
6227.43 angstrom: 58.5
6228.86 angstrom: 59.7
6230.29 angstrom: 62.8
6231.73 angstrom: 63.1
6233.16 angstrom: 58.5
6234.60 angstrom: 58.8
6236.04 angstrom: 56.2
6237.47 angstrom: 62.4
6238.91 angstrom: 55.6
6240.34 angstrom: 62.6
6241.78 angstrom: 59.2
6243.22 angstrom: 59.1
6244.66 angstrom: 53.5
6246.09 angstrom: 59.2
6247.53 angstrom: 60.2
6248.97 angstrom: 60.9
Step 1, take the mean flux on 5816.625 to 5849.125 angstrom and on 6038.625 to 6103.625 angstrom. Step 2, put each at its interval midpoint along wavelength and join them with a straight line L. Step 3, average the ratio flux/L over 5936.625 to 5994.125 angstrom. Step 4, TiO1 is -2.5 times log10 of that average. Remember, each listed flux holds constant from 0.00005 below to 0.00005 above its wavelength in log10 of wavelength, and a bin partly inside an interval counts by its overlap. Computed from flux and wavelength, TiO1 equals 0.03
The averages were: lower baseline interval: 66.9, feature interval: 65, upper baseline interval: 67.2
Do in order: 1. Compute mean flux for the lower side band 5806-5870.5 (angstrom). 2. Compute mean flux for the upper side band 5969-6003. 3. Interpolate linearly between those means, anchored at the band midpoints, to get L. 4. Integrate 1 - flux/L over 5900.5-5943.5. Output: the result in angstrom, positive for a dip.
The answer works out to 2.0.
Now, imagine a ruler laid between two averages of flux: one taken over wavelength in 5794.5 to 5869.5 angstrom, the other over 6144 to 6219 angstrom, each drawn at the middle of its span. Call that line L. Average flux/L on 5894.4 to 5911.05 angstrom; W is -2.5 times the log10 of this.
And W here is 0.175 mag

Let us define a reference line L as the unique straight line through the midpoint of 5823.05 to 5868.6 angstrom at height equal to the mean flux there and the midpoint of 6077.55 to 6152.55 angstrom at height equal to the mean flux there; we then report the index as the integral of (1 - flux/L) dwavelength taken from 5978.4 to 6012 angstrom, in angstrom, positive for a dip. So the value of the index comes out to 1.15 angstrom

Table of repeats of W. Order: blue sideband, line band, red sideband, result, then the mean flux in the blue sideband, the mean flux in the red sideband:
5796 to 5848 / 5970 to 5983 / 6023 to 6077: 0.044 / 66.8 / 67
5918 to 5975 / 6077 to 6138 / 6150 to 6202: -0.068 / 64.6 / 61.3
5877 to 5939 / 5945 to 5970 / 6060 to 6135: -0.081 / 58.4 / 66.8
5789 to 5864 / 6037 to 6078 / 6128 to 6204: -0.068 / 66.3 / 62.4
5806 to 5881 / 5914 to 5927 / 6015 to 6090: 0.086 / 65.6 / 66.7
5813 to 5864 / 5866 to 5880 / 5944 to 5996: 0.047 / 66.3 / 65.4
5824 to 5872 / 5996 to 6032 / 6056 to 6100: 0.064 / 66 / 67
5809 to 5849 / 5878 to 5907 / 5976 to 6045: 0.236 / 67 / 64.7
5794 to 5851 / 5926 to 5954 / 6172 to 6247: 0.006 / 66.6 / 60.5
